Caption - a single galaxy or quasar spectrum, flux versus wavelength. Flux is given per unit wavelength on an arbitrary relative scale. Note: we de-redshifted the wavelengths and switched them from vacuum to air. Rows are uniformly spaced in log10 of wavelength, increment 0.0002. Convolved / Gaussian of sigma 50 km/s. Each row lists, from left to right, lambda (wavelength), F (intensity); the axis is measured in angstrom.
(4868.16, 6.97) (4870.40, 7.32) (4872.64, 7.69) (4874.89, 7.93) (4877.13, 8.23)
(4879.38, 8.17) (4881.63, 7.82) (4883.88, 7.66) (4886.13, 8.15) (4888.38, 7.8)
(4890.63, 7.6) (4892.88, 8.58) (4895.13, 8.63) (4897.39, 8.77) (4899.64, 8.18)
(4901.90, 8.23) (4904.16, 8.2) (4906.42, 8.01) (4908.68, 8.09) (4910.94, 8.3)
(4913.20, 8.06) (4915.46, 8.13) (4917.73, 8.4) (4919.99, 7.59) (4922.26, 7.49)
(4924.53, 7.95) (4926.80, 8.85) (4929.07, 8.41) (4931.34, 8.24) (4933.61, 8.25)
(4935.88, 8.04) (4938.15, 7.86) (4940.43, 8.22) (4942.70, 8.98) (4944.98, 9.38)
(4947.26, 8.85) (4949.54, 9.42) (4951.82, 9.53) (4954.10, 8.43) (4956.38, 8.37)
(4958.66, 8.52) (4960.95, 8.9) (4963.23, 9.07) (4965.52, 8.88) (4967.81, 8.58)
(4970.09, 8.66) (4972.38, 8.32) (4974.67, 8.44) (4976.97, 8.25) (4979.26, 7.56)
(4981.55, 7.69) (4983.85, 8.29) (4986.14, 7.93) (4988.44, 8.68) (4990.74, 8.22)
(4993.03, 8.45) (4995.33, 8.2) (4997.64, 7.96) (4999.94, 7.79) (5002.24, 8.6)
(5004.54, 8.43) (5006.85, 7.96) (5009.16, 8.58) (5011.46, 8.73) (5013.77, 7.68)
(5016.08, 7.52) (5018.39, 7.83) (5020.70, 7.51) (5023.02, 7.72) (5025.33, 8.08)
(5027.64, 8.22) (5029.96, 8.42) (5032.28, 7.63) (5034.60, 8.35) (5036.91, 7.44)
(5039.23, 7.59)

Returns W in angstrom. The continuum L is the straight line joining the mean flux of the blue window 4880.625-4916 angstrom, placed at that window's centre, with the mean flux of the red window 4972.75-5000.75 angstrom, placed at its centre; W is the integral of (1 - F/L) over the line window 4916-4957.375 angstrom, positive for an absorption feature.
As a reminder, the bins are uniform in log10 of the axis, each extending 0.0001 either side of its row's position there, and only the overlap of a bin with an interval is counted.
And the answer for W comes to -1.6 angstrom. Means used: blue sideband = 8.14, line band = 8.45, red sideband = 8.13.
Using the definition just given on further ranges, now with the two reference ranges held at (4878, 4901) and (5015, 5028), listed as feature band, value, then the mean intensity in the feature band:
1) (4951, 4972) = -2.10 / 8.75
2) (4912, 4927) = 0.07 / 8.02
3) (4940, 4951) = -1.44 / 9.03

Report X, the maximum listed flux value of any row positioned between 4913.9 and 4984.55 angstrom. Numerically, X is 9.53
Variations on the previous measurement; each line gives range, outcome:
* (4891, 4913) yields 8.77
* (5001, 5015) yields 8.73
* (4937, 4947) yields 9.38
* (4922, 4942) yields 8.85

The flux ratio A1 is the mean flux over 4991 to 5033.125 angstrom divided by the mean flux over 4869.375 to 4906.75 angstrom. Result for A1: 1.00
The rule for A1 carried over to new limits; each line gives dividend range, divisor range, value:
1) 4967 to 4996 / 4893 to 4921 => 1.00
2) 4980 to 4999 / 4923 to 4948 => 0.97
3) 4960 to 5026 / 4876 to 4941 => 1.01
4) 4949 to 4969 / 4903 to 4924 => 1.10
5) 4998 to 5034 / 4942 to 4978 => 0.92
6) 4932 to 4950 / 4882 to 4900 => 1.05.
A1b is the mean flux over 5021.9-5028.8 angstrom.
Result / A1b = 8.02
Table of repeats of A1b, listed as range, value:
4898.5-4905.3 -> 8.2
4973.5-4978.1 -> 8.33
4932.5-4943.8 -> 8.27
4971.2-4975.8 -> 8.38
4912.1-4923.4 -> 7.93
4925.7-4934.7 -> 8.44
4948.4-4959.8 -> 8.86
